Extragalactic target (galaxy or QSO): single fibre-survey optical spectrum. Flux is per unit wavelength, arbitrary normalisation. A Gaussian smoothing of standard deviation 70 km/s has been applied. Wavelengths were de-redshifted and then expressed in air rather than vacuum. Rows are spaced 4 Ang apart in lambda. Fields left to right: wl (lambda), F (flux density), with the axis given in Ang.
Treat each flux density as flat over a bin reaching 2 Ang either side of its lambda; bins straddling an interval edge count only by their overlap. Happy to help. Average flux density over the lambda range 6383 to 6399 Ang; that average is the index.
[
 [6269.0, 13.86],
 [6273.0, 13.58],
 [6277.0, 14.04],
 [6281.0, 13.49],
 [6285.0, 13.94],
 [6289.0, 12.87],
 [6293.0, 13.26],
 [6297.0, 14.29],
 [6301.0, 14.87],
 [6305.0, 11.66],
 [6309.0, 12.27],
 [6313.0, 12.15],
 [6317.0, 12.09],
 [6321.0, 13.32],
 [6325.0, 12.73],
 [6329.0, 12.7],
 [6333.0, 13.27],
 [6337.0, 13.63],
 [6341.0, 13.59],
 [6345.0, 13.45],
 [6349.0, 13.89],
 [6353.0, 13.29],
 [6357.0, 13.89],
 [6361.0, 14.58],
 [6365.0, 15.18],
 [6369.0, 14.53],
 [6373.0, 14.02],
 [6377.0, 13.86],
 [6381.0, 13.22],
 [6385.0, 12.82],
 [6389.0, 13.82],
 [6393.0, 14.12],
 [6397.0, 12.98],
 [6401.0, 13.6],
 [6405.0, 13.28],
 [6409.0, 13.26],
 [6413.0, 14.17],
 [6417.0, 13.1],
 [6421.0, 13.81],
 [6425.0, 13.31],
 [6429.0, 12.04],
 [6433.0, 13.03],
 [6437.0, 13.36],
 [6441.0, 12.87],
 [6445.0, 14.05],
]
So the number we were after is 13.4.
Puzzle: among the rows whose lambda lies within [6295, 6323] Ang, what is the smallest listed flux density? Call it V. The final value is 11.66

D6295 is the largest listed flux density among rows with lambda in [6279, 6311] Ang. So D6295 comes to 14.87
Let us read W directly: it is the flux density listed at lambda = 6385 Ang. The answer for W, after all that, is 12.82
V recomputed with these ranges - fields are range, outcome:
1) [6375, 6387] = 12.82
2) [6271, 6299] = 12.87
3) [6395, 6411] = 12.98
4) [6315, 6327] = 12.09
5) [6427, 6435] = 12.04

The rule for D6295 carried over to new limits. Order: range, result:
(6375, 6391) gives 13.86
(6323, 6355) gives 13.89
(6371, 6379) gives 14.02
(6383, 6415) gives 14.17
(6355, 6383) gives 15.18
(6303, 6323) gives 13.32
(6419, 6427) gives 13.81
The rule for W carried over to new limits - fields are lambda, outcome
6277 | 14.04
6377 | 13.86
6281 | 13.49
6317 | 12.09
